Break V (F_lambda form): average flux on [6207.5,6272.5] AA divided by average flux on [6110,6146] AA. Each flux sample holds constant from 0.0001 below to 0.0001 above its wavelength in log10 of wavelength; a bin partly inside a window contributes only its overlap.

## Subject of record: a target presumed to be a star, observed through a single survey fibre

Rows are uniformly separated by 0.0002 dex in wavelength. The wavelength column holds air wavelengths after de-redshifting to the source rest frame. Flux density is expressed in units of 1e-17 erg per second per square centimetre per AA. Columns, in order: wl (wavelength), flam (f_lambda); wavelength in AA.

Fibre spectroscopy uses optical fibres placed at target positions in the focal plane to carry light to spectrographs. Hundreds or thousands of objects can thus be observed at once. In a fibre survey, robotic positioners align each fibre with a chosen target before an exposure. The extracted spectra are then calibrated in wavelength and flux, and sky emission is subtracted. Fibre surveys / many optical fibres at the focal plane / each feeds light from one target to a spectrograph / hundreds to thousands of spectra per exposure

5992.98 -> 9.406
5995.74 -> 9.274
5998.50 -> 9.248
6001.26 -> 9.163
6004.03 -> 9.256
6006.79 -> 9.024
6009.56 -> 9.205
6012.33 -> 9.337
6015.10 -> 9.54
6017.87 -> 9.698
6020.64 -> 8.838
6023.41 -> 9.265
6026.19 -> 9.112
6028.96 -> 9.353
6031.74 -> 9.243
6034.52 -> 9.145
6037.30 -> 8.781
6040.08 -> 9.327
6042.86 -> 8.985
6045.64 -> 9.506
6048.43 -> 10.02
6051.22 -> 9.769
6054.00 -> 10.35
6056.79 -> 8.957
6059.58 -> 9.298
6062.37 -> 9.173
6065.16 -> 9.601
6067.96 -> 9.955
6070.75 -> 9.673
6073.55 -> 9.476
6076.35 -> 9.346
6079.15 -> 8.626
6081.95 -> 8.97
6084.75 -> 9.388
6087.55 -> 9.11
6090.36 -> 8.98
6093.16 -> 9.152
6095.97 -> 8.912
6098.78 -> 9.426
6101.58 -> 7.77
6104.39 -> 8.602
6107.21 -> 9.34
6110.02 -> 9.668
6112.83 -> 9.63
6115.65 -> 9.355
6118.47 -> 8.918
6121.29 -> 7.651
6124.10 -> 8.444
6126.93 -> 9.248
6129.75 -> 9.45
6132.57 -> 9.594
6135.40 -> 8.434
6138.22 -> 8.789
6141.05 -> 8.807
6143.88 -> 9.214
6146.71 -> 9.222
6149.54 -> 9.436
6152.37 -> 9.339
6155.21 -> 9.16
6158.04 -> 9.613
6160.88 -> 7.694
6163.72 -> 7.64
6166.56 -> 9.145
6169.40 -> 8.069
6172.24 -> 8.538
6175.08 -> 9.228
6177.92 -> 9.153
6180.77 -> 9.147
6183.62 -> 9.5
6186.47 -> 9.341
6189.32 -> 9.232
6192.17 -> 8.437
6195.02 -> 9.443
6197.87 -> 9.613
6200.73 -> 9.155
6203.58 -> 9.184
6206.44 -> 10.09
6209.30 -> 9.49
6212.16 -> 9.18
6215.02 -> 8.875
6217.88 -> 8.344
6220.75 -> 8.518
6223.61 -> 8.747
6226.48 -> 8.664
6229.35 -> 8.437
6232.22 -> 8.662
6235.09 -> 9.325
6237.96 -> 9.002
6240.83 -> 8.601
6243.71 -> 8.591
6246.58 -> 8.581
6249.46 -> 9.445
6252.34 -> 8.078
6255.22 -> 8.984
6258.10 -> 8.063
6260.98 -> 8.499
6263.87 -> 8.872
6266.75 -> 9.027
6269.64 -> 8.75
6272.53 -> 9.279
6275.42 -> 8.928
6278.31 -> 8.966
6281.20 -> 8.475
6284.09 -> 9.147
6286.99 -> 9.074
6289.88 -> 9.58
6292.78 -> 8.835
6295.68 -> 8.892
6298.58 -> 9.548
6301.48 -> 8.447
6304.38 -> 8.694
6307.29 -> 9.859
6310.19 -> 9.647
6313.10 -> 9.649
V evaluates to 0.98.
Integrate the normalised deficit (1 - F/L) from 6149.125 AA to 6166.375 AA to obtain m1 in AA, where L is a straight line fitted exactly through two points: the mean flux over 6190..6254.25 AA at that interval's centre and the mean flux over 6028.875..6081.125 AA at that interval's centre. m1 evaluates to 0.6 AA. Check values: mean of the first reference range 9.39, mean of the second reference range 8.93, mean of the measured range 8.8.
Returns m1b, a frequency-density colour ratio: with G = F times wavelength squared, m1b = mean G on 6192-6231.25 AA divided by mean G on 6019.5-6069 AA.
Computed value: 1.02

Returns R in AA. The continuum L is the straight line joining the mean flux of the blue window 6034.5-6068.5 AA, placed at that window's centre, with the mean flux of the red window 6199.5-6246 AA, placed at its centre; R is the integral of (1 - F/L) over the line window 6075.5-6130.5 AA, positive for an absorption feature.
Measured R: 1.8 AA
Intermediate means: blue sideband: 9.45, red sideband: 8.92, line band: 8.99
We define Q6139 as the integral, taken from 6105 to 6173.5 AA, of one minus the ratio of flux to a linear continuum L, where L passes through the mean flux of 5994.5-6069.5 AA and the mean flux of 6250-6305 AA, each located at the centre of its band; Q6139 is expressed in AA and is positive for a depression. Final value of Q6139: 1.6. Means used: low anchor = 9.35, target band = 8.93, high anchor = 8.86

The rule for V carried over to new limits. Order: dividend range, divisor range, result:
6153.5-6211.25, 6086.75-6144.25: 1.01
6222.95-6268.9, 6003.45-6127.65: 0.95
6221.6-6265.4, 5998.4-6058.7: 0.93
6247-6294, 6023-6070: 0.94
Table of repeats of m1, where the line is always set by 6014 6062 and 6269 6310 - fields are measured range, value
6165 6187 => 0.5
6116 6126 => 0.8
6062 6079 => -0.3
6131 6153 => 0.3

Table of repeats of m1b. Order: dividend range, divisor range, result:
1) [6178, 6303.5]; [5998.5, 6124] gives 1.03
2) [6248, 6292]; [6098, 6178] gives 1.04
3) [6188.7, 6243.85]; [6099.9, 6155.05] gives 1.03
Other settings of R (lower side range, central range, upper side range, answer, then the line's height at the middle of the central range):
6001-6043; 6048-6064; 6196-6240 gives -0.68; 9.18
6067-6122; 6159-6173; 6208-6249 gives 1.09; 8.94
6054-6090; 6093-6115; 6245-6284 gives 0.40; 9.24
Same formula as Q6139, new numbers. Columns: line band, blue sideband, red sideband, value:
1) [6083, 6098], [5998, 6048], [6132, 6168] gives -0.1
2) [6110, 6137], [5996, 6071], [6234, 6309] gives 0.5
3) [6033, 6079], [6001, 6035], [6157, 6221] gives -1.2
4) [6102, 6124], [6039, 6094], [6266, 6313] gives 0.9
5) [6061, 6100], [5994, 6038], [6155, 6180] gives -1.2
